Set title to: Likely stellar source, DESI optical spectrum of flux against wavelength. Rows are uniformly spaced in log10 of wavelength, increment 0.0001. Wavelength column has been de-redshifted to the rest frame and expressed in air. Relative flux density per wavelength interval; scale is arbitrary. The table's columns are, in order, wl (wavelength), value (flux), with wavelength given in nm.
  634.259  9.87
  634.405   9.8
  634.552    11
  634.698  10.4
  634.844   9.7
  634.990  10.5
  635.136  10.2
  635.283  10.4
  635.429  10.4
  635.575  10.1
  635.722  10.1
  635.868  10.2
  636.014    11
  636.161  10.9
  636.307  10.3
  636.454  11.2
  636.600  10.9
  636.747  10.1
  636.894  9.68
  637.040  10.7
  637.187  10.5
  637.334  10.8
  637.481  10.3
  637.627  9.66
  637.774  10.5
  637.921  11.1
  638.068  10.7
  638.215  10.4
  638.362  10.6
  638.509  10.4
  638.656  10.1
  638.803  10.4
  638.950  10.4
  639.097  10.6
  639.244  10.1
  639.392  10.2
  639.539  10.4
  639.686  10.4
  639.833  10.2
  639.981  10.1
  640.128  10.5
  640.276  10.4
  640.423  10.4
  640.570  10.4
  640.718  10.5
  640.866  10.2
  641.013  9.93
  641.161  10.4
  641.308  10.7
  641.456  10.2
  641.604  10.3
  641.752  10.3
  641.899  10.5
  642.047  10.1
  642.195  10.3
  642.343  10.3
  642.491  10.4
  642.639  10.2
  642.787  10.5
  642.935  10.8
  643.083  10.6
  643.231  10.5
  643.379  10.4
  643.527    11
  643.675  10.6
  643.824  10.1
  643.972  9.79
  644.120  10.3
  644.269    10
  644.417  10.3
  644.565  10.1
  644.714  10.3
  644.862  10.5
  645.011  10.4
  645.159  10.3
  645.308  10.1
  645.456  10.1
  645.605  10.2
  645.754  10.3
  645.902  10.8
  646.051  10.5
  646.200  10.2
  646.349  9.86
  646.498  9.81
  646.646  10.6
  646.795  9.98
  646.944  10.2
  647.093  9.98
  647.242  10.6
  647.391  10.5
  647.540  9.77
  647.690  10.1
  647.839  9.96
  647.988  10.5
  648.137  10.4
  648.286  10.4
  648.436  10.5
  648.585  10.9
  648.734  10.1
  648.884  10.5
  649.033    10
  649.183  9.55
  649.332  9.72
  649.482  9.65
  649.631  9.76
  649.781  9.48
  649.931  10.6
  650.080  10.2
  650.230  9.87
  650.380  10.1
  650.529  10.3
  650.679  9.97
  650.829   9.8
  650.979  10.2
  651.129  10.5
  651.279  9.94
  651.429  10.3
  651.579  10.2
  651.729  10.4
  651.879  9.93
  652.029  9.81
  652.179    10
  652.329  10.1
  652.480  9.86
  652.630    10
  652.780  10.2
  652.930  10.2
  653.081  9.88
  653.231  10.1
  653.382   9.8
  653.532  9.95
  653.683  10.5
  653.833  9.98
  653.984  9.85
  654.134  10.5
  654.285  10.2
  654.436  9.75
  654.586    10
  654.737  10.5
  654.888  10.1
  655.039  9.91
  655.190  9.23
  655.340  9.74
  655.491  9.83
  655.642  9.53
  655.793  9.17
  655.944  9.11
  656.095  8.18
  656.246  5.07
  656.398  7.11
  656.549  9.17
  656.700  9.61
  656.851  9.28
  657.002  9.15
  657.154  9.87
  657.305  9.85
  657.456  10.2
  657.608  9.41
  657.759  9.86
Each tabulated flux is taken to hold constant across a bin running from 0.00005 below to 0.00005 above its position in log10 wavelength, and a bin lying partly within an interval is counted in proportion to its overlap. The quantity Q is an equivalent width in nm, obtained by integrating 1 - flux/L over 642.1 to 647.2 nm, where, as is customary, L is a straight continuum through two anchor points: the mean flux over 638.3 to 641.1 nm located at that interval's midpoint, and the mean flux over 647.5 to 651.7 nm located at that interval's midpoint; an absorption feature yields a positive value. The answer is -0.040 nm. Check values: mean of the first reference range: 10.3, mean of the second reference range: 10.1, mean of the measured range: 10.3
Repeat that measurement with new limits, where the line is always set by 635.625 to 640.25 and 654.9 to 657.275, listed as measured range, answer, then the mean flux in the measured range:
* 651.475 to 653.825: -0.21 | 10.1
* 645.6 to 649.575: -0.22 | 10.2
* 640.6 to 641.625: -0.01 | 10.3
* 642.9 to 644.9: -0.08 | 10.4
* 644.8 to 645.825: -0.04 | 10.3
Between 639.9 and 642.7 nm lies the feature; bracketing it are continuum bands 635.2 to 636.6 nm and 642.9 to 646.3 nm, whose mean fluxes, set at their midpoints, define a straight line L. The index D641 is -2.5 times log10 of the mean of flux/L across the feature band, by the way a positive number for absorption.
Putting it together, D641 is 0.01 mag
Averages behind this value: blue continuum 10.5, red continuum 10.3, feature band 10.3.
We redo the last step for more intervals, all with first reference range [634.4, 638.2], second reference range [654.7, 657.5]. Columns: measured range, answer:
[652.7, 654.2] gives -0.085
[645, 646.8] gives -0.047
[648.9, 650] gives -0.029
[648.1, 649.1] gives -0.082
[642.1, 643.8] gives -0.051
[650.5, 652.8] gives -0.071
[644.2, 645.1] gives -0.041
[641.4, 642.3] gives -0.022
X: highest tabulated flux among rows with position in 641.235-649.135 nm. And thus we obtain 11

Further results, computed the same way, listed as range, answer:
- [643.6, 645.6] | 10.6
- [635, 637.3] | 11.2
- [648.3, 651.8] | 10.9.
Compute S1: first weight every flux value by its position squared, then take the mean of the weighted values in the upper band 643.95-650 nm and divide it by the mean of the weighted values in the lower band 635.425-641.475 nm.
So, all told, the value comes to 1.01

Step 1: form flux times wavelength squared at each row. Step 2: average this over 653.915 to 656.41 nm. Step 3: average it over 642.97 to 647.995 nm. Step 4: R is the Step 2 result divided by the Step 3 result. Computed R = 0.94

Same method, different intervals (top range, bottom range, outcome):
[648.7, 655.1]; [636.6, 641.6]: 1.01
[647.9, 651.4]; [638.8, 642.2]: 1.01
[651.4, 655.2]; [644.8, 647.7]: 1.00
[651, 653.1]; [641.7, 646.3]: 1.00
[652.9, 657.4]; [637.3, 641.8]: 0.96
